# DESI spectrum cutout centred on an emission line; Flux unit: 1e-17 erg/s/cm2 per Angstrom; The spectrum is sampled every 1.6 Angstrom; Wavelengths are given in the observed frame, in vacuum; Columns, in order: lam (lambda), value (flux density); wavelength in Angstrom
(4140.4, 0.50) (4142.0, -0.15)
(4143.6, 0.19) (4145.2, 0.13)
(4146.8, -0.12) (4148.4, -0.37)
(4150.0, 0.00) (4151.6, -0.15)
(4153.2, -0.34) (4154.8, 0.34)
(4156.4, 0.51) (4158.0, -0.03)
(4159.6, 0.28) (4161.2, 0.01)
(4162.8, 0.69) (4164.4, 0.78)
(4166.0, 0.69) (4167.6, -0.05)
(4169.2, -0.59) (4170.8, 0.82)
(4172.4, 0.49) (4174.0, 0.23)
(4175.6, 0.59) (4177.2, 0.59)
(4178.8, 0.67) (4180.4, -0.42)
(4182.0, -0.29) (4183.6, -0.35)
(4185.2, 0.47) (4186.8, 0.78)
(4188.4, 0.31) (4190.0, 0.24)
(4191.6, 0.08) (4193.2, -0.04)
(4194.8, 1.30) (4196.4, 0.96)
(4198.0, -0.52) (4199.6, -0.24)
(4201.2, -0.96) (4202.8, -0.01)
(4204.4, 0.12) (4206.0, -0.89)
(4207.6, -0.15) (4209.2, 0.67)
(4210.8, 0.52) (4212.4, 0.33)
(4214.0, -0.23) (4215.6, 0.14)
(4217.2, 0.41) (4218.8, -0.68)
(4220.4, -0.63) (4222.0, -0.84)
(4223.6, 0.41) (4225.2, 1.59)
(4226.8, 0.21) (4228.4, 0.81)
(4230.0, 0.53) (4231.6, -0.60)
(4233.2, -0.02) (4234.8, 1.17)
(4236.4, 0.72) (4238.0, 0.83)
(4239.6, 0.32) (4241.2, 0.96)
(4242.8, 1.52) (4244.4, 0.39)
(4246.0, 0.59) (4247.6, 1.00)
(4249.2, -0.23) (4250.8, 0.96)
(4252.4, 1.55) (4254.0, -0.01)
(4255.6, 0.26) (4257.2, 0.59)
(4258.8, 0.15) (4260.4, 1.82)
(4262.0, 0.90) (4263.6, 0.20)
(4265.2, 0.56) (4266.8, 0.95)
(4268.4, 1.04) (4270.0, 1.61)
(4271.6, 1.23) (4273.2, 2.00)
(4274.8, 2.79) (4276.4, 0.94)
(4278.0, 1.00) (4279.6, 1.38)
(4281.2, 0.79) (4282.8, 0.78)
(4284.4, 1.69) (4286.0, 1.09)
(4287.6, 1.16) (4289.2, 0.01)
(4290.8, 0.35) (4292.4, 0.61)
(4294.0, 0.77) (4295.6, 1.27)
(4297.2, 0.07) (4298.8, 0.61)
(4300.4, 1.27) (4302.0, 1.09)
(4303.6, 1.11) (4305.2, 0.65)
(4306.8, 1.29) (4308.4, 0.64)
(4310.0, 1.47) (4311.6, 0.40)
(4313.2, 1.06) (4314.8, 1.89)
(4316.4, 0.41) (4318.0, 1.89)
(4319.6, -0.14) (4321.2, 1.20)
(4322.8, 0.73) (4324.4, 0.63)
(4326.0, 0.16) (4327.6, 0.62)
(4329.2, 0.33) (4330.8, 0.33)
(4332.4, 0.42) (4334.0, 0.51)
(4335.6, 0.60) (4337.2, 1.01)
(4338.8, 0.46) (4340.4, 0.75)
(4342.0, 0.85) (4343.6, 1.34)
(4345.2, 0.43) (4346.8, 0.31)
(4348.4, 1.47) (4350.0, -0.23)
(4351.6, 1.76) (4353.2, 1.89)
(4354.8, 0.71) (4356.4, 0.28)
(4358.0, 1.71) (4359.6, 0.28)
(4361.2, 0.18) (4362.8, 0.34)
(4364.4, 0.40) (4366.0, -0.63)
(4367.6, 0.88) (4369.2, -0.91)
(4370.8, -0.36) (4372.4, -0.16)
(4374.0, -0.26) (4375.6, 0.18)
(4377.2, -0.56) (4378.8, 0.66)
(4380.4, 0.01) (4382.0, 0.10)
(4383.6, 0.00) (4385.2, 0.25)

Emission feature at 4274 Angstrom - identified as Lyman alpha 1216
